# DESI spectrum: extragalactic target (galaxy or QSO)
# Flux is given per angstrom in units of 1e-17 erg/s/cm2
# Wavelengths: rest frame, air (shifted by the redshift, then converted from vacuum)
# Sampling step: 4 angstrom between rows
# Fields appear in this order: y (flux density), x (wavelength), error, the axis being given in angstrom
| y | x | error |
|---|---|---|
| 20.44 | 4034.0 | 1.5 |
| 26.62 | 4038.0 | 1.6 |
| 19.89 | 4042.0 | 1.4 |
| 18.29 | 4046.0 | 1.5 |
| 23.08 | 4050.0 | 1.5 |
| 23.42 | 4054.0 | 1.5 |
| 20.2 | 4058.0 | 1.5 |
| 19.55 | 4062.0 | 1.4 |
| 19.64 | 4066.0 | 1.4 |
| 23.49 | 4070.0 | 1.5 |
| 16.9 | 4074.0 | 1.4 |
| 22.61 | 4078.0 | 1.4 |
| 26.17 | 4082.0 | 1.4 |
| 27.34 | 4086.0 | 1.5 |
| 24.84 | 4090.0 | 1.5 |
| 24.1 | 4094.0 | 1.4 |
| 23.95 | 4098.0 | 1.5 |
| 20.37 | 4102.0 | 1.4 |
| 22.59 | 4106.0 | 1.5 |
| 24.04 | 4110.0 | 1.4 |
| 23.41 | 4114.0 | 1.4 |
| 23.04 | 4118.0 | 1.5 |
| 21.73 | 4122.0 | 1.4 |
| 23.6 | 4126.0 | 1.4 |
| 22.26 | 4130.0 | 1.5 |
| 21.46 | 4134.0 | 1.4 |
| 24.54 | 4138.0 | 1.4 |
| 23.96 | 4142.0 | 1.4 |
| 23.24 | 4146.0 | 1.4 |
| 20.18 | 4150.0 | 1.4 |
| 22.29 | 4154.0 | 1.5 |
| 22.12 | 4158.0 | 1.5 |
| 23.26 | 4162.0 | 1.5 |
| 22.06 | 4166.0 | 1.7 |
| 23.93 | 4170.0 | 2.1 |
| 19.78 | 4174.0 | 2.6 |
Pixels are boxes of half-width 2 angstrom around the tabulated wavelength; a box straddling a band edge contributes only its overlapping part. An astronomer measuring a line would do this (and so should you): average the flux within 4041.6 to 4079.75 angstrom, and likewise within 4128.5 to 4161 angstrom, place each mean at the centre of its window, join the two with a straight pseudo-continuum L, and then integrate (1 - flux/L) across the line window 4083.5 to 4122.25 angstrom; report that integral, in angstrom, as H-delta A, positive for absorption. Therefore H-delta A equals -3.6 angstrom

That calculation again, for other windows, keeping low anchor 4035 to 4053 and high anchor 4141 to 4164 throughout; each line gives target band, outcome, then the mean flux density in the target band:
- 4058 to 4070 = 0.9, 20.3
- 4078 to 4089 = -1.8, 25.8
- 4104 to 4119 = -0.7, 23.3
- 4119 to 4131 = -0.1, 22.6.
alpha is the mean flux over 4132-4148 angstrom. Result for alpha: 23.3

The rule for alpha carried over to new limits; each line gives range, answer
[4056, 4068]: 19.8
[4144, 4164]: 22.2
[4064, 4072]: 21.6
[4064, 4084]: 21.8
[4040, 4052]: 20.4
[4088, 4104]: 23.3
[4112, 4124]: 22.7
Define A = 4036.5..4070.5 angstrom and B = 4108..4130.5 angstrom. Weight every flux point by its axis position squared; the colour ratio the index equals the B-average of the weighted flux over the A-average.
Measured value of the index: 1.11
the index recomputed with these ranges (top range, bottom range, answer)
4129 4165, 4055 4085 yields 1.09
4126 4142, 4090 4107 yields 1.02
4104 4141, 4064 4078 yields 1.16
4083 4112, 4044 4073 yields 1.17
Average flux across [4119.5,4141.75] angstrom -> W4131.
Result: 22.8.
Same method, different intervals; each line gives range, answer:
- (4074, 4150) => 23.3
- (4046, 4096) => 22.4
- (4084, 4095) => 25.5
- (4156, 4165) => 22.6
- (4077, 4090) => 25.5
